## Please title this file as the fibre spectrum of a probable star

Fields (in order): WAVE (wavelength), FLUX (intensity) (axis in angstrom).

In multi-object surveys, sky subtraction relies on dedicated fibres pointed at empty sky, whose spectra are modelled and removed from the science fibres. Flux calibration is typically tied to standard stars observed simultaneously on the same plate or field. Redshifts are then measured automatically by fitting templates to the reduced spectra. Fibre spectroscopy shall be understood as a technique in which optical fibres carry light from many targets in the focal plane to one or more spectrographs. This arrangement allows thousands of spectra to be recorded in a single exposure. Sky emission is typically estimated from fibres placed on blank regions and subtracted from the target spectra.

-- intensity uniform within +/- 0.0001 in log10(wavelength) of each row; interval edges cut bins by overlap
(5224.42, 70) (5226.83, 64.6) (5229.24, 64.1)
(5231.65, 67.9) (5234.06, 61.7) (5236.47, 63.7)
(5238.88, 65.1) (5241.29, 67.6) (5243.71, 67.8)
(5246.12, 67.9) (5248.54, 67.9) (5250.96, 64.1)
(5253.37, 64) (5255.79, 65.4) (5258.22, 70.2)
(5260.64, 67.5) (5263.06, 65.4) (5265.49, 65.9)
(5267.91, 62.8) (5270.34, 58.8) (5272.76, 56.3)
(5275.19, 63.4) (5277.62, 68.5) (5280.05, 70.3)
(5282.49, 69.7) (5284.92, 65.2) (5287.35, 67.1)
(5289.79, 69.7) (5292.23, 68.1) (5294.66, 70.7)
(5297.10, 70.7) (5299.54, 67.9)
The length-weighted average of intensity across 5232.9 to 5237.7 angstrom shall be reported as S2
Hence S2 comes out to 62.8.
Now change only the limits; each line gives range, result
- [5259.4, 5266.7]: 66.3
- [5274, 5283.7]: 67.9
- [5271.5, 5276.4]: 59.9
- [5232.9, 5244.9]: 65.2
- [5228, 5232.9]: 65.9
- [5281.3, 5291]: 67.9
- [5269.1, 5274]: 57.6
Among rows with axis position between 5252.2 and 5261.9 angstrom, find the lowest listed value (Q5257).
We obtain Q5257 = 64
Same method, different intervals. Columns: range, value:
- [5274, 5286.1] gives 63.4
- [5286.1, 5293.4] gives 67.1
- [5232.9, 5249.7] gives 61.7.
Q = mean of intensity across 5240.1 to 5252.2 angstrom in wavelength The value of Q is 67.1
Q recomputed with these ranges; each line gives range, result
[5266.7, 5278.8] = 62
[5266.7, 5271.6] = 60.8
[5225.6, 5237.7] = 64.4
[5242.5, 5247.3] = 67.9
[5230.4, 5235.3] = 64.8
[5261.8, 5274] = 61.9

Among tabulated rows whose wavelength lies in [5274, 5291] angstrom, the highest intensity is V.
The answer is 70.3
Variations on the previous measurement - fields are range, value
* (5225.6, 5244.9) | 67.9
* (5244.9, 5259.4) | 70.2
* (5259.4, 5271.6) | 67.5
